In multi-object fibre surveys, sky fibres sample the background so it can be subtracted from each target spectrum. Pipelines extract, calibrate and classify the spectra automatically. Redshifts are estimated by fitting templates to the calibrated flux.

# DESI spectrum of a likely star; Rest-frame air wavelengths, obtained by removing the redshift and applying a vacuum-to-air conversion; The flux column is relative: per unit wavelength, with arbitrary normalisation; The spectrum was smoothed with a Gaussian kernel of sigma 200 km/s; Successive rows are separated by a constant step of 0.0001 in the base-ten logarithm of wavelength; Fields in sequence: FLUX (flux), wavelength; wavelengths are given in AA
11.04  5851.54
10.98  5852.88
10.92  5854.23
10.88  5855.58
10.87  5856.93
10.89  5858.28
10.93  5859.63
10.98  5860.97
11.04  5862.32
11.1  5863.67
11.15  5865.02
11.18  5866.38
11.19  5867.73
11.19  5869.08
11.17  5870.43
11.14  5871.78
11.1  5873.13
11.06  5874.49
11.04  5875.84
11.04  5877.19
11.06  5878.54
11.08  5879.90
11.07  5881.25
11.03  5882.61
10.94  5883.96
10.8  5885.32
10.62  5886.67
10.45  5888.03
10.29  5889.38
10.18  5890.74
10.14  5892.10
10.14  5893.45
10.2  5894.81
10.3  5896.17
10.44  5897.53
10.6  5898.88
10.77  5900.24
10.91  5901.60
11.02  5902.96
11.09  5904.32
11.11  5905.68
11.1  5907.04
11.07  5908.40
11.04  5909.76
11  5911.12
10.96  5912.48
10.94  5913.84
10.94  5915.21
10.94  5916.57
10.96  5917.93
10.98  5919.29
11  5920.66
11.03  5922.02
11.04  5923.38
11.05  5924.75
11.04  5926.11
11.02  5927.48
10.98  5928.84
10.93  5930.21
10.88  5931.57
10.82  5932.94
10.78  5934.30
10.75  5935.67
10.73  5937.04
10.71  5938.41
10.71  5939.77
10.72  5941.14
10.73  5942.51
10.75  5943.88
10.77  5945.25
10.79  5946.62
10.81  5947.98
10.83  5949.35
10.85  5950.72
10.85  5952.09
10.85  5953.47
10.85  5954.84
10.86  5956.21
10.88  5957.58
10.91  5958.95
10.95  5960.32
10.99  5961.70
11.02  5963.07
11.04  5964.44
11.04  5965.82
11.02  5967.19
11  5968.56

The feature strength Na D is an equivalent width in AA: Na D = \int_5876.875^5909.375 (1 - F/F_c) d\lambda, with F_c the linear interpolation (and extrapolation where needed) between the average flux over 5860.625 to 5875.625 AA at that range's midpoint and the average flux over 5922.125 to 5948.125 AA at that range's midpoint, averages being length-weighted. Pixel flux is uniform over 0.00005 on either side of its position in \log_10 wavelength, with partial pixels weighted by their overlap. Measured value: 0.85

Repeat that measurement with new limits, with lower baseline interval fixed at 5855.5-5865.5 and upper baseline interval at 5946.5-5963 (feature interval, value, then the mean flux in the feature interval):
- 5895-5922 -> 0.1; 10.9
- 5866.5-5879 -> -0.2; 11.1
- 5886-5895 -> 0.5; 10.3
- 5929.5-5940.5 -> 0.1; 10.8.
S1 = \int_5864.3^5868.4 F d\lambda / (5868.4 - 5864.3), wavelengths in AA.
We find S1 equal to 11.2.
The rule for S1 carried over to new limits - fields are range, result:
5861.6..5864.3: 11.1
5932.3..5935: 10.8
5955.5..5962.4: 10.9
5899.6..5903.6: 10.9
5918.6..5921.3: 11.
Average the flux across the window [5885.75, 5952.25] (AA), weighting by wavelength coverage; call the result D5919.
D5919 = 10.8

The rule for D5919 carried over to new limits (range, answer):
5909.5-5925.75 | 11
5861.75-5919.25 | 10.9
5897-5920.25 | 10.9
